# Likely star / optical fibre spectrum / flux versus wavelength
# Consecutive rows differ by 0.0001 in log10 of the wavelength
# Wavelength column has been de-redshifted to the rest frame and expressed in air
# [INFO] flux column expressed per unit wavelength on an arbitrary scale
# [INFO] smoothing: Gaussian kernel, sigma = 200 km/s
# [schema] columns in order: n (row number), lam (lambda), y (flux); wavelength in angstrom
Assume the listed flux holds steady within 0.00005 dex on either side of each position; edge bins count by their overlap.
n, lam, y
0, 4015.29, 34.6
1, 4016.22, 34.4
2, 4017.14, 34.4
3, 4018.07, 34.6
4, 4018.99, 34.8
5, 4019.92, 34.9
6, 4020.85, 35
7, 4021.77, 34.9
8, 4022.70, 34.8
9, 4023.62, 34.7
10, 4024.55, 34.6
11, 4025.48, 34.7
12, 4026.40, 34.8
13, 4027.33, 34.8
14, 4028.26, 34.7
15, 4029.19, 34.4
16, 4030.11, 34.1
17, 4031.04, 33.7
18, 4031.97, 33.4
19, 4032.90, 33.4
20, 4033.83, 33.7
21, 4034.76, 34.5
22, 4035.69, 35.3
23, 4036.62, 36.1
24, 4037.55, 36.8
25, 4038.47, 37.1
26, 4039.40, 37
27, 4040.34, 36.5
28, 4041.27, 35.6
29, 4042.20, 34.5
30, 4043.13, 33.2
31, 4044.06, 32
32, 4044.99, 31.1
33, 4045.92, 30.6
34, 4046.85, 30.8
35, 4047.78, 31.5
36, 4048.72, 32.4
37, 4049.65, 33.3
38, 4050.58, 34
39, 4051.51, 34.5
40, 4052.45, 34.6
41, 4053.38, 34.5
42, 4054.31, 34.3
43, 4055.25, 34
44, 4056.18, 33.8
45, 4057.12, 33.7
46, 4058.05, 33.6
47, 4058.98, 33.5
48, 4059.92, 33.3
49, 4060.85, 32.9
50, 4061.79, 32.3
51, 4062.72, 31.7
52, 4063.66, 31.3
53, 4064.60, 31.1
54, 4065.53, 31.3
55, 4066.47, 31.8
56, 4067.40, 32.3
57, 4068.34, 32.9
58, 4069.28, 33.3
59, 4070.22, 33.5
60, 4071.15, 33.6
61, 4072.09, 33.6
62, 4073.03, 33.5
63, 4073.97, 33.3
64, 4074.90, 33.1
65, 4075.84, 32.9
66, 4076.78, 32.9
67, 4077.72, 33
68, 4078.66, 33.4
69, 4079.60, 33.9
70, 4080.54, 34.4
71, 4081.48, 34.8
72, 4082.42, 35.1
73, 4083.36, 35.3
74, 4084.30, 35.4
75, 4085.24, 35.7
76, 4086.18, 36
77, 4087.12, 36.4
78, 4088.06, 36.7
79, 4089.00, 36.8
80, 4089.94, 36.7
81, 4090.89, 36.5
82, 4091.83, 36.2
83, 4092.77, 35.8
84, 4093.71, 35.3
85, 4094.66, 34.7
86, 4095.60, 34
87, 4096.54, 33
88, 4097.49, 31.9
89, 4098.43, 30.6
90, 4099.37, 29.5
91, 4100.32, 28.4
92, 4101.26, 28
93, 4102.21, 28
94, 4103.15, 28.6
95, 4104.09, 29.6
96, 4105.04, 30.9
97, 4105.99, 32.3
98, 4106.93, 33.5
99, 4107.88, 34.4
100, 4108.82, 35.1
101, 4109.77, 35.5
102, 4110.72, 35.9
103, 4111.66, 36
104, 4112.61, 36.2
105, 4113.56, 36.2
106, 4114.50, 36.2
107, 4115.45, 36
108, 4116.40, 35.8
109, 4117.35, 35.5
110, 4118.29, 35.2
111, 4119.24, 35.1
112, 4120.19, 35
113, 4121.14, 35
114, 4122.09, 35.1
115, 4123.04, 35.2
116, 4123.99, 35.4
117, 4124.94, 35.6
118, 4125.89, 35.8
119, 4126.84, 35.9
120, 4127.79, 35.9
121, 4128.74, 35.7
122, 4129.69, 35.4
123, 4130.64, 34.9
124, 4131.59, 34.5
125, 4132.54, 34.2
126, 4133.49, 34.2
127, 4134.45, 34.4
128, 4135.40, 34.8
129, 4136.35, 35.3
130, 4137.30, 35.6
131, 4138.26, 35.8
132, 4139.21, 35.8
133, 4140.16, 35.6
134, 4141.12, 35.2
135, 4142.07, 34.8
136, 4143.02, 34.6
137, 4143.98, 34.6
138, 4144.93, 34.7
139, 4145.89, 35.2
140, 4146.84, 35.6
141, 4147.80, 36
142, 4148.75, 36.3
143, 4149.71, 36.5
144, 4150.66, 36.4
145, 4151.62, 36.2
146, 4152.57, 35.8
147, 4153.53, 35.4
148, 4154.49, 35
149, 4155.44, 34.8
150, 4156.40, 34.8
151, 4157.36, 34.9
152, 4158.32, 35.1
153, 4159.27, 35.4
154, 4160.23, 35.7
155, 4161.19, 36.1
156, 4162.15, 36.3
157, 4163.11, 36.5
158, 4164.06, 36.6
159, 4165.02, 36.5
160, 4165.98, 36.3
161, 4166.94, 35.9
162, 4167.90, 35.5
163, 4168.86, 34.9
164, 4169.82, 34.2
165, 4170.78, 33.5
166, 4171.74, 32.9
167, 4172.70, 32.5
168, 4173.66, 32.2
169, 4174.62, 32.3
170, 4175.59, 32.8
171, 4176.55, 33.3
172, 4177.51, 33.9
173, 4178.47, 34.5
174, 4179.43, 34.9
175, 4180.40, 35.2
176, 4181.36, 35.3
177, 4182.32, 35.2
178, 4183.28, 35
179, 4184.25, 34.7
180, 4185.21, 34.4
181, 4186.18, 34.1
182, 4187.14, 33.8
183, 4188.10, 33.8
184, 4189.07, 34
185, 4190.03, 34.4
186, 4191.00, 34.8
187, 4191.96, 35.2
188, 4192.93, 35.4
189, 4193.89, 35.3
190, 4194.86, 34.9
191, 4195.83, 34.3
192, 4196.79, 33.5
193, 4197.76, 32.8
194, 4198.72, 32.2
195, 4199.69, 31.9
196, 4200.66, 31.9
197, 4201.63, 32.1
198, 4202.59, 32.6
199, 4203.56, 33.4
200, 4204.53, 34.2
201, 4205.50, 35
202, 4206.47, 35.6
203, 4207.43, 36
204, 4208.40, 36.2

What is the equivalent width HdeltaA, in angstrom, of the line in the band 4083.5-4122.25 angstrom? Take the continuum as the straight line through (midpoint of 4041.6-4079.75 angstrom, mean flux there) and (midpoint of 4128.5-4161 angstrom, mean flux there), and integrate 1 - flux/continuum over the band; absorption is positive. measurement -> 0.0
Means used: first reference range 33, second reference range 35.3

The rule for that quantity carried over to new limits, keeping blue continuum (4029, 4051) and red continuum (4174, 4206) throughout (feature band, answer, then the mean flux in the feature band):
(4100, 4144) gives -0.6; 34.4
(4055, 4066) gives 0.4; 32.7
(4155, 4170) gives -0.7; 35.6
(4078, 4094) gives -0.7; 35.5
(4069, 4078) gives 0.2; 33.3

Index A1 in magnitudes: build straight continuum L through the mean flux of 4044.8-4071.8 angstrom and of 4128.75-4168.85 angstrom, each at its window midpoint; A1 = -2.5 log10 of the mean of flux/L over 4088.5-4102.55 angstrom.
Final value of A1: 0.027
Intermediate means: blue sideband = 32.8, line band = 33.1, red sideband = 35.4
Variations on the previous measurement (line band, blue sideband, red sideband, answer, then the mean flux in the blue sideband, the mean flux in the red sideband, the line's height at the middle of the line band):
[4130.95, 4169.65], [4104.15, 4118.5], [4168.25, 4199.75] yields -0.03 mag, 34.8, 34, 34.4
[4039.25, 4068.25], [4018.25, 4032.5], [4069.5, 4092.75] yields 0.05 mag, 34.5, 34.7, 34.6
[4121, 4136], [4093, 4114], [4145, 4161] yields -0.03 mag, 32.6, 35.5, 34.1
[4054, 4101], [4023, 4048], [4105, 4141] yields 0.03 mag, 34.2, 35.2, 34.7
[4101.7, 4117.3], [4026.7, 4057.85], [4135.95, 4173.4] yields 0.03 mag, 34.1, 35.3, 34.8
